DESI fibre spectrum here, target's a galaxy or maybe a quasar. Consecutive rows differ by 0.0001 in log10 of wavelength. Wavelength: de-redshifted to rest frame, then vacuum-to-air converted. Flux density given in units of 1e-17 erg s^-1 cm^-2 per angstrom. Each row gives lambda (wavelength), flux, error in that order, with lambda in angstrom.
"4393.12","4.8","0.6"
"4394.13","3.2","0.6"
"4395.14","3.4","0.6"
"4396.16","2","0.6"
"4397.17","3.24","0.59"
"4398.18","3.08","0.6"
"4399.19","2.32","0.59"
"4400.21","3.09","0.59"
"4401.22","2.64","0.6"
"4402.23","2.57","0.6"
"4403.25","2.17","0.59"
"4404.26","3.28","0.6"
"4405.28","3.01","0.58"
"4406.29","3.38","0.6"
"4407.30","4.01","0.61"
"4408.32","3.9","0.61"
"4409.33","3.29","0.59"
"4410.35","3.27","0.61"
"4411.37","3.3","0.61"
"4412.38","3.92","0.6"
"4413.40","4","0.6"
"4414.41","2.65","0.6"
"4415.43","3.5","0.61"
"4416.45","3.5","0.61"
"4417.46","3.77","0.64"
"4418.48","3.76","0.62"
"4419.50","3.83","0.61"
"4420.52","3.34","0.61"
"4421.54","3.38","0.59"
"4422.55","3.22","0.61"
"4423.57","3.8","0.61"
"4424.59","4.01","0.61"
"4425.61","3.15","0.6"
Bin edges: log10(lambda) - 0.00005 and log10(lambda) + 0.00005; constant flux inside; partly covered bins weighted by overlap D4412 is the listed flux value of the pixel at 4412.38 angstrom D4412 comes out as 3.92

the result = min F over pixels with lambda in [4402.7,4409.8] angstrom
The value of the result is 2.17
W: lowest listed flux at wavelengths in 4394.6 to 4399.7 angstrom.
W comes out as 2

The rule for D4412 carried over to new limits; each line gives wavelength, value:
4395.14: 3.4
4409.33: 3.29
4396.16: 2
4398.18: 3.08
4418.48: 3.76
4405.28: 3.01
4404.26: 3.28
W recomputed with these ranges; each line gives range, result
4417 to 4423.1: 3.22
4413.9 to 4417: 2.65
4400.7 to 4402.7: 2.57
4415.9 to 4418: 3.5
